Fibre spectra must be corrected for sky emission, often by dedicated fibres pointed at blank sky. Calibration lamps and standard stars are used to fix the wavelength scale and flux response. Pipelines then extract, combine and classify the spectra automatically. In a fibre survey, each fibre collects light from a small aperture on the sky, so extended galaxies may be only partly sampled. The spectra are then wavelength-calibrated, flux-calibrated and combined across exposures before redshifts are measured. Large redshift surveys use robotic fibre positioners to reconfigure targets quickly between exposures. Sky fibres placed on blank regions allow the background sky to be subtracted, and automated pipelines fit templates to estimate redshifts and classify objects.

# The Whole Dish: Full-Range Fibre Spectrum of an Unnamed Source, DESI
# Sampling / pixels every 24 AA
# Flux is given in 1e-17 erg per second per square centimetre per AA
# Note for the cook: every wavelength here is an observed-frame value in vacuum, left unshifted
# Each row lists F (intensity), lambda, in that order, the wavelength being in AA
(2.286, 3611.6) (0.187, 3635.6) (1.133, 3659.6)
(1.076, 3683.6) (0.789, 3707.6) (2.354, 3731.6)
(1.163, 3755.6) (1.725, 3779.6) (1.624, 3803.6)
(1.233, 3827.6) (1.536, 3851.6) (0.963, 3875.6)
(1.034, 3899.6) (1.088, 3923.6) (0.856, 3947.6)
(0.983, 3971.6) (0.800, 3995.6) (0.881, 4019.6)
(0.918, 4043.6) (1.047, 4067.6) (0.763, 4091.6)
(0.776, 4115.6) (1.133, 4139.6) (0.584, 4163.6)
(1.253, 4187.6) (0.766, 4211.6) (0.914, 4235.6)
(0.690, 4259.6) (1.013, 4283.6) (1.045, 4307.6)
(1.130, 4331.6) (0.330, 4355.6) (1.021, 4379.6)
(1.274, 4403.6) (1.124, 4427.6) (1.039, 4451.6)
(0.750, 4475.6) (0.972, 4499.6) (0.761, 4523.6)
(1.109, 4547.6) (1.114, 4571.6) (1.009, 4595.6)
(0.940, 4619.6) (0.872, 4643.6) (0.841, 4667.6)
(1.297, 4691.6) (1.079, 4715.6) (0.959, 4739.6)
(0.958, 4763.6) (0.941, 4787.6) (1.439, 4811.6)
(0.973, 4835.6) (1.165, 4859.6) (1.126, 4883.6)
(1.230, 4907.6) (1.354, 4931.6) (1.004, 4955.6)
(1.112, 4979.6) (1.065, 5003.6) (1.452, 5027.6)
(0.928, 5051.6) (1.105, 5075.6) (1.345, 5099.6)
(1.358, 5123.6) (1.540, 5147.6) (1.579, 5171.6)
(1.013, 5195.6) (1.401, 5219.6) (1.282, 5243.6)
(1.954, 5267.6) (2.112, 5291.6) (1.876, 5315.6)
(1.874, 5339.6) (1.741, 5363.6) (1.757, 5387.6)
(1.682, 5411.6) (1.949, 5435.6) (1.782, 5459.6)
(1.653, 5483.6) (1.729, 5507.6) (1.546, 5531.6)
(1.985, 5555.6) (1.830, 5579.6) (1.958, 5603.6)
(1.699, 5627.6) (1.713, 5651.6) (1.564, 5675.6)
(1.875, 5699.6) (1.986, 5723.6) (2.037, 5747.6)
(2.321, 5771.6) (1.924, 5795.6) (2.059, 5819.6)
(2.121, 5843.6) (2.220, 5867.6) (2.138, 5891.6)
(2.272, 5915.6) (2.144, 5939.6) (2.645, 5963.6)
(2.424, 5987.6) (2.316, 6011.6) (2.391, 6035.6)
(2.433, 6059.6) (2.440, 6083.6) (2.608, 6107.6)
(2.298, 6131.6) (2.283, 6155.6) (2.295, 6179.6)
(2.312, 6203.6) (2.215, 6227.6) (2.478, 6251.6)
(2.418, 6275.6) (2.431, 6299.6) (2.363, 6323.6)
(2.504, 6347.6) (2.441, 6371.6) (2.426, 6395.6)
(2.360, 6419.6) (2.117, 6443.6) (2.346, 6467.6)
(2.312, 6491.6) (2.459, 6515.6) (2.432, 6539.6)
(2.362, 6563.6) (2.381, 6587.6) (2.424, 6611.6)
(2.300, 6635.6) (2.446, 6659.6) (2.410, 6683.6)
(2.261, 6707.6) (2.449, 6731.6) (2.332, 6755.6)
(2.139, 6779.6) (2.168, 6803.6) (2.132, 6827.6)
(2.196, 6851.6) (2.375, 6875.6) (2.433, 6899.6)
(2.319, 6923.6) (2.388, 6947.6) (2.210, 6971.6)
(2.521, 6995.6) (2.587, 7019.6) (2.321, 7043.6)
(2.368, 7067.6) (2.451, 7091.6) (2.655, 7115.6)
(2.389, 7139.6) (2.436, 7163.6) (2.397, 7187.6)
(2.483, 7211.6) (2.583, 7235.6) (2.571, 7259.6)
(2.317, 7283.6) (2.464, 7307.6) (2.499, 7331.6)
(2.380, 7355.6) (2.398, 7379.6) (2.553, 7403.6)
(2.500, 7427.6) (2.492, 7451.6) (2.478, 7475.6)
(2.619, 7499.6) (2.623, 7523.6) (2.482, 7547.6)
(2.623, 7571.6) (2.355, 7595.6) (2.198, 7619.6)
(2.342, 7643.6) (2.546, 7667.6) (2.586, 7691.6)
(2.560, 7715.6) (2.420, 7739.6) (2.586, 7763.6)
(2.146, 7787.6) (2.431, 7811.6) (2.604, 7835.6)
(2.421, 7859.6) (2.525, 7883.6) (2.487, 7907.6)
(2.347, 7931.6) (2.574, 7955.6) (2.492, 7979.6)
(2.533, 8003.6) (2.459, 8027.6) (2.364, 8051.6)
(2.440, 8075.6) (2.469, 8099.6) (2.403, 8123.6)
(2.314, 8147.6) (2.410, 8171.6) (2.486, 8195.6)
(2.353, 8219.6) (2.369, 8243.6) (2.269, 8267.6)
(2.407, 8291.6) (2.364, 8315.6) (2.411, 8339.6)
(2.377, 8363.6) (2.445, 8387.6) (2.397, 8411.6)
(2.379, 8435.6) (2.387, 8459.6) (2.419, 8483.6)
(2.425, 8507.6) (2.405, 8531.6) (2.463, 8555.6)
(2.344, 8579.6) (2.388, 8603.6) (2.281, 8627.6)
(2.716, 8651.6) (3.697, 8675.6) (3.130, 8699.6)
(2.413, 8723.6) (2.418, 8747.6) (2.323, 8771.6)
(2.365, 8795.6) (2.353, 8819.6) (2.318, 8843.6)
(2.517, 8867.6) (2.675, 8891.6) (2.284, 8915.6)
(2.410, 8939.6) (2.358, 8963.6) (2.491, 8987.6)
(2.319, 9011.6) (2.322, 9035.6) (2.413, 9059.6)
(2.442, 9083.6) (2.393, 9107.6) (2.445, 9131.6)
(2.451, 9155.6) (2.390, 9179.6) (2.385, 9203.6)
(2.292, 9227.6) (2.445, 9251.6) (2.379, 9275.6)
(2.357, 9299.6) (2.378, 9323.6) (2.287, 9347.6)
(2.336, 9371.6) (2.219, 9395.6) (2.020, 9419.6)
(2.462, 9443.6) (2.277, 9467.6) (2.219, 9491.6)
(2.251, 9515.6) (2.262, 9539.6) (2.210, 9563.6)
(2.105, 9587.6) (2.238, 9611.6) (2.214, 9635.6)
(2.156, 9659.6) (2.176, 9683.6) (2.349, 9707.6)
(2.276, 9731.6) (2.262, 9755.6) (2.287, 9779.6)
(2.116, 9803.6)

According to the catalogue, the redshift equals 0.321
